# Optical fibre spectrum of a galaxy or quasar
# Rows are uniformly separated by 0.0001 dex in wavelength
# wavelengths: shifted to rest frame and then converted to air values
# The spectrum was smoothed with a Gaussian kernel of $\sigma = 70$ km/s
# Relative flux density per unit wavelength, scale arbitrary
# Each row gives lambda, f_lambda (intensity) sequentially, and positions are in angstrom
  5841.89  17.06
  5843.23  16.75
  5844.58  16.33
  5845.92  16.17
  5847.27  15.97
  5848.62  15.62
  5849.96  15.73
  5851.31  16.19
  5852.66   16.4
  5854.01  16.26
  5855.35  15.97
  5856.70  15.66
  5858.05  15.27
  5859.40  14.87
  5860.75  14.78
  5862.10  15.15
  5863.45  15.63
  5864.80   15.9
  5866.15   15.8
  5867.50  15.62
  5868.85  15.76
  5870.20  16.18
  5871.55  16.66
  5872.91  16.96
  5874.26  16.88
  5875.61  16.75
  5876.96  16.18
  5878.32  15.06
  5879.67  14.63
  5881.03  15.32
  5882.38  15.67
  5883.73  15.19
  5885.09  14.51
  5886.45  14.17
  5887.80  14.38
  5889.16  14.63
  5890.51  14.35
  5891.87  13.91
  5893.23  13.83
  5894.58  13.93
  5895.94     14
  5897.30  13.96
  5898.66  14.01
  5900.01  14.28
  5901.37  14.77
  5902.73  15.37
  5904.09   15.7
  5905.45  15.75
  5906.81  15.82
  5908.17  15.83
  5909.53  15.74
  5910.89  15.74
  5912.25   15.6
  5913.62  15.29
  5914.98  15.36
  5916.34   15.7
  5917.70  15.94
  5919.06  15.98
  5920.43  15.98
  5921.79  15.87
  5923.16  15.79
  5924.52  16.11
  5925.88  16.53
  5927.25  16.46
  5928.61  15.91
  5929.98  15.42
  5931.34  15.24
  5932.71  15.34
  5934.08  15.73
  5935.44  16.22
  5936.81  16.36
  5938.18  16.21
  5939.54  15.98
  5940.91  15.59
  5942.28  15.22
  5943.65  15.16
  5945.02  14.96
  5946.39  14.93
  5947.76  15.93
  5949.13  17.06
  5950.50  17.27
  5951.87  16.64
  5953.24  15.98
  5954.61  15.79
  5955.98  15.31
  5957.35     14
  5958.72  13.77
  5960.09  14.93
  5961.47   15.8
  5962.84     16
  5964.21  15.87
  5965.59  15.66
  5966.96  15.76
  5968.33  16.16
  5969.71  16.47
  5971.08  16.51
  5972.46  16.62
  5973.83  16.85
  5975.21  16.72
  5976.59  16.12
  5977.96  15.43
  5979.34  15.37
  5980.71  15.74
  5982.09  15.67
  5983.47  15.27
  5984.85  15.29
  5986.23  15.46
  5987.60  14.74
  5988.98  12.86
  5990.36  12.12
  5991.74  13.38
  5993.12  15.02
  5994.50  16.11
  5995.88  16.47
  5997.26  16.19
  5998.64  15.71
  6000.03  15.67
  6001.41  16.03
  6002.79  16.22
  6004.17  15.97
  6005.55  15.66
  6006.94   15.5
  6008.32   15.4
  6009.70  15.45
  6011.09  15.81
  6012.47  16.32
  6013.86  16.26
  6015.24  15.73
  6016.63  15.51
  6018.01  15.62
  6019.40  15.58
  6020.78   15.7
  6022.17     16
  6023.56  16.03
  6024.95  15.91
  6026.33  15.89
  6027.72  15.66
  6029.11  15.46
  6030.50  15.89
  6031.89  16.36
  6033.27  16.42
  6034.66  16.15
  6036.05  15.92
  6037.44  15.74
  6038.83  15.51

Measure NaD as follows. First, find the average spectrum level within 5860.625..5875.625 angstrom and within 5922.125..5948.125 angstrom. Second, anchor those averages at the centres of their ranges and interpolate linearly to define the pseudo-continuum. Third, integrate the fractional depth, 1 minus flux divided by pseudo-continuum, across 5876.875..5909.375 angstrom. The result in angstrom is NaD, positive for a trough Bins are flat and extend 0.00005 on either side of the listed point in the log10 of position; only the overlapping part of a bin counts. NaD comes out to 2.29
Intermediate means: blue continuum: 16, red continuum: 15.7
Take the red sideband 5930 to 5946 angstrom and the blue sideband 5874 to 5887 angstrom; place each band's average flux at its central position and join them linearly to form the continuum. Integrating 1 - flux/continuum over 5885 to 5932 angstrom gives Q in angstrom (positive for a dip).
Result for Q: 0.90 angstrom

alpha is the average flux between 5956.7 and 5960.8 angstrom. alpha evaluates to 14.2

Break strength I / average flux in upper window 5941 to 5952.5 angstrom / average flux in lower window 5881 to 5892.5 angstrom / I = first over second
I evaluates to 1.08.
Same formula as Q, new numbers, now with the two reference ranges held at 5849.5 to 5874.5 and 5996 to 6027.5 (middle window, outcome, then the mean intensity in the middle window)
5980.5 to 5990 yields 0.58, 14.9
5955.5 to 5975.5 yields 0.12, 15.7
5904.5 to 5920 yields 0.14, 15.7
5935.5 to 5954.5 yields -0.13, 15.9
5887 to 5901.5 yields 1.55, 14.2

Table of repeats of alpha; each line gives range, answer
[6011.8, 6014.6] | 16.3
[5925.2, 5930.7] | 16.1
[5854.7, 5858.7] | 15.6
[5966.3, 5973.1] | 16.3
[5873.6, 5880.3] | 15.9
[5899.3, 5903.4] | 14.8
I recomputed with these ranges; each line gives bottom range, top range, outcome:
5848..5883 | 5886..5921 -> 0.95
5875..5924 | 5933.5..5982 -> 1.05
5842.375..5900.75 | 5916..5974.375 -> 1.03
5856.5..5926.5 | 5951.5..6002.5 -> 1.01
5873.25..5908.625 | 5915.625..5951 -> 1.06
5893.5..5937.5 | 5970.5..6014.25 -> 1.00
